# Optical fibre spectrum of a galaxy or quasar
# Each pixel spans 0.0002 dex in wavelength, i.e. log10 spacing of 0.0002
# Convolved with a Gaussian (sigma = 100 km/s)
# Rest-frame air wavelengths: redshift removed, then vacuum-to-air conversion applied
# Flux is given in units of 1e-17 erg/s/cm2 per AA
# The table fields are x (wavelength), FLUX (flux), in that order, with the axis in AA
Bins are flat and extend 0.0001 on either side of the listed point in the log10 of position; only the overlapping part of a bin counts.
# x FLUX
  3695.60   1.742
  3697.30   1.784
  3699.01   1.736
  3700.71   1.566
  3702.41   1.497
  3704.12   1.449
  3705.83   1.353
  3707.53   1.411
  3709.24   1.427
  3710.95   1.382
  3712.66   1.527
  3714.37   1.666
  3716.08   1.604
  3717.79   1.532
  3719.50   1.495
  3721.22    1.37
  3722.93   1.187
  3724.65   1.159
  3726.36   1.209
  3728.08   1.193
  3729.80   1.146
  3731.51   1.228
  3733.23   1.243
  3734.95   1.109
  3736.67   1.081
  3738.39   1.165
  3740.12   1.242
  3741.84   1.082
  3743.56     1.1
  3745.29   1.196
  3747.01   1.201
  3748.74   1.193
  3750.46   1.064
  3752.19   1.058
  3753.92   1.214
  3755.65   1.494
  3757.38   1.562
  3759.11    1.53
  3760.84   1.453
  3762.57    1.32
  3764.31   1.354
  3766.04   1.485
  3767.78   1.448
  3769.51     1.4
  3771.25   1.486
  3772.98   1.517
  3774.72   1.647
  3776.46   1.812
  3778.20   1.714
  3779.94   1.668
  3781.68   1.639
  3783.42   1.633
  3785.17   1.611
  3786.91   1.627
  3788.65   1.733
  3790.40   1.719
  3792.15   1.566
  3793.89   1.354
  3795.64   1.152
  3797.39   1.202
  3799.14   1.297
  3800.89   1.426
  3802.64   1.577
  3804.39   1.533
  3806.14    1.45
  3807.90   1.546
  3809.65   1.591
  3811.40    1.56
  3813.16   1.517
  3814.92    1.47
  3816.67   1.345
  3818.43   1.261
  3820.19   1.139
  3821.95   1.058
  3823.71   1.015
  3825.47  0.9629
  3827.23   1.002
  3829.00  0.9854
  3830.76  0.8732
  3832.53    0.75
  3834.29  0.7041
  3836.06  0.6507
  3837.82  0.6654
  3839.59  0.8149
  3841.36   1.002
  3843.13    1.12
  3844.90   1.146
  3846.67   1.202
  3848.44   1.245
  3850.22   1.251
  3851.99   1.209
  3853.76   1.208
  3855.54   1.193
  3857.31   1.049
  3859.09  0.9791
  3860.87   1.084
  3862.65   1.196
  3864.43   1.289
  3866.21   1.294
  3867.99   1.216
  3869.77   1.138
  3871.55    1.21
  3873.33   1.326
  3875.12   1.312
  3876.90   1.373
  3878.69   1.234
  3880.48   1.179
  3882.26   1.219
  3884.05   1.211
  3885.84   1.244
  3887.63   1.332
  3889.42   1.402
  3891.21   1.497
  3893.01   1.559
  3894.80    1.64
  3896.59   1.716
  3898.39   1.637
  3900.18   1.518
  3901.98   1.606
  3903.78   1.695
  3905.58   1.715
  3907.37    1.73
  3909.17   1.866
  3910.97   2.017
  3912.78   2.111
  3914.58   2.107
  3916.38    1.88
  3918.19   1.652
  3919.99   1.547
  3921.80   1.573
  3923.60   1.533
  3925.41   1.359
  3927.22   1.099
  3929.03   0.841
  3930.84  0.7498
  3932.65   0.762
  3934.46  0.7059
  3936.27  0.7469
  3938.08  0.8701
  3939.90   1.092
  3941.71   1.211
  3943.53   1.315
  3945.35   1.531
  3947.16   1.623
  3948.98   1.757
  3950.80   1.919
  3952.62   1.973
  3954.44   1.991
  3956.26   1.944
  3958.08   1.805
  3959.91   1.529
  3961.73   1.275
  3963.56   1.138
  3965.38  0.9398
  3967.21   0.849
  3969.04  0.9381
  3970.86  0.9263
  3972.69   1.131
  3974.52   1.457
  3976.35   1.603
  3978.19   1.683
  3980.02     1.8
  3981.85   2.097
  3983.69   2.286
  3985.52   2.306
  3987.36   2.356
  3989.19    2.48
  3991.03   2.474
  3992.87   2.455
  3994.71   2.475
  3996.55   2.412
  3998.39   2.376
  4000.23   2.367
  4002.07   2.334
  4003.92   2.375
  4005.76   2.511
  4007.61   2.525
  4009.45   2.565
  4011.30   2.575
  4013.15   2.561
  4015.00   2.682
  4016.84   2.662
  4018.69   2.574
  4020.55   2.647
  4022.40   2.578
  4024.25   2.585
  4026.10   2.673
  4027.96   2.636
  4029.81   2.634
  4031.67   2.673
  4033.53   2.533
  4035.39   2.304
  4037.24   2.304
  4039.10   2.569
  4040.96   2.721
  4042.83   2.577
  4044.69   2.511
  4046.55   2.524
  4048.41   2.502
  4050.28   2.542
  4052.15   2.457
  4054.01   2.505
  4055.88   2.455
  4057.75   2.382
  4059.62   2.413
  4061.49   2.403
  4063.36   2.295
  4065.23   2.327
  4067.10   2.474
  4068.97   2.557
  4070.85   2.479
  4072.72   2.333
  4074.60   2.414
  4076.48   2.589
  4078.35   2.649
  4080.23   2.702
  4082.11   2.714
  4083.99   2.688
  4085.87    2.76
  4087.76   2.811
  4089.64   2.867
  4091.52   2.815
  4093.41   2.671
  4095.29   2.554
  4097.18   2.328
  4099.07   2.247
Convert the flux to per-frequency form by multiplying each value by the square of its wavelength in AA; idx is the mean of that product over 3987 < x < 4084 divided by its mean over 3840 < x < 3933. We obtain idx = 1.97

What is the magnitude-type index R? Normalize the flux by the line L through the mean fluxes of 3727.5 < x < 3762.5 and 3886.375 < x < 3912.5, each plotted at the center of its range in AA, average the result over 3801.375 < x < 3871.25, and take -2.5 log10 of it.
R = 0.25 mag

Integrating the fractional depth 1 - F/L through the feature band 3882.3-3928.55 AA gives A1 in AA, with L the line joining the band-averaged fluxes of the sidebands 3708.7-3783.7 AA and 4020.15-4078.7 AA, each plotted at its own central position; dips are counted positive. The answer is 8.7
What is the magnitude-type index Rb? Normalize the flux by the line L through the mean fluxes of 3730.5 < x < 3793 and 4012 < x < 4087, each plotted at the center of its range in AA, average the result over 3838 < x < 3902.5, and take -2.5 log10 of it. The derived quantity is 0.41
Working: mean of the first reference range 1.41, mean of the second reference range 2.54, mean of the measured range 1.27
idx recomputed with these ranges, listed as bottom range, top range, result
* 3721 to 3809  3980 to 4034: 2.03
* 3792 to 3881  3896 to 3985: 1.32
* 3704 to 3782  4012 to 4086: 2.18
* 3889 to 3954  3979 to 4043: 1.74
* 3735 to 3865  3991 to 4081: 2.21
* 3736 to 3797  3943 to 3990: 1.29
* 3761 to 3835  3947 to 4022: 1.61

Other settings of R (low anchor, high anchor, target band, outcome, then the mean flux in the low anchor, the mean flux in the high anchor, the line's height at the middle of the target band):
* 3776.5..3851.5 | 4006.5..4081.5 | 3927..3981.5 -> 0.48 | 1.28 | 2.53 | 2.04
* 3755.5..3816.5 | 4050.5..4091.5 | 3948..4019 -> 0.12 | 1.52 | 2.54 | 2.23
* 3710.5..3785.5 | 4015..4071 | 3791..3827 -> 0.19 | 1.37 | 2.52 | 1.61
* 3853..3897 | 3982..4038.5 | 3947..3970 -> 0.31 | 1.28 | 2.49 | 2.03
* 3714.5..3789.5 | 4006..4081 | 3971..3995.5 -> 0.14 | 1.38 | 2.53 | 2.29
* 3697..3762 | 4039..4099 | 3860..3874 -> 0.44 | 1.34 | 2.54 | 1.83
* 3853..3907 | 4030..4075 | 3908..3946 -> 0.20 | 1.35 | 2.47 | 1.65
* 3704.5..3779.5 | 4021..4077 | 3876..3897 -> 0.35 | 1.35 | 2.5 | 1.89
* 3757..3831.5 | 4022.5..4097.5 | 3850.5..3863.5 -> 0.43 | 1.42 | 2.55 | 1.69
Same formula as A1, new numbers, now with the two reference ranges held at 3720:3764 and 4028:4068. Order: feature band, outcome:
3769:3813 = -3.3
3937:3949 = 4.4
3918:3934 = 6.3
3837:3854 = 5.9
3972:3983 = 2.7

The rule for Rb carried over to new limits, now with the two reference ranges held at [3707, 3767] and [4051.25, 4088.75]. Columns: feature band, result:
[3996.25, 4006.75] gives -0.06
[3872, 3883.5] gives 0.39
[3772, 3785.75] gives -0.14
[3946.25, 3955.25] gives 0.13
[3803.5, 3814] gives 0.02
